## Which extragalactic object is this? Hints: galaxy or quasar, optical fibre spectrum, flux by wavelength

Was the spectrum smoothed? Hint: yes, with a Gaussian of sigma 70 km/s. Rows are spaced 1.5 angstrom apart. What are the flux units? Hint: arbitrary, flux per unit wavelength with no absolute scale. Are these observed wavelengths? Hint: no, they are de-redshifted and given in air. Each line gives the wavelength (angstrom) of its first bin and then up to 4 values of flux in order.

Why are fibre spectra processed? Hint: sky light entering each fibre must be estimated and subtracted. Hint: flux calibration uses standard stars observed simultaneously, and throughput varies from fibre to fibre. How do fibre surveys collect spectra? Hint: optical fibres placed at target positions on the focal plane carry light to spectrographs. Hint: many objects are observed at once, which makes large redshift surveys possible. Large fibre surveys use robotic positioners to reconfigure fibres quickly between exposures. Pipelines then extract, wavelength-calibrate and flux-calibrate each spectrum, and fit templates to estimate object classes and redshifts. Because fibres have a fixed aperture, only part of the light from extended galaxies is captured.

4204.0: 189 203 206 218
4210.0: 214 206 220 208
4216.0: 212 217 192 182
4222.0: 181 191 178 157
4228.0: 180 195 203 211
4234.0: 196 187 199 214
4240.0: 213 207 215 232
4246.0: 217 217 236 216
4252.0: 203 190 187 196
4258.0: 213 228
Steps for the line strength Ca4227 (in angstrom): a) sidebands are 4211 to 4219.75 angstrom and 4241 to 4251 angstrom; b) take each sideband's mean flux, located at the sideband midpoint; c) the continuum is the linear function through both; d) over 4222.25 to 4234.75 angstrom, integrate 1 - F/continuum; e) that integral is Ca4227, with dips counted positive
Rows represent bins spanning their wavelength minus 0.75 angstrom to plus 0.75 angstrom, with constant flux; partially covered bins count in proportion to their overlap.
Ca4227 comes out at 1.5 angstrom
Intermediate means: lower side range 209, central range 189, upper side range 220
